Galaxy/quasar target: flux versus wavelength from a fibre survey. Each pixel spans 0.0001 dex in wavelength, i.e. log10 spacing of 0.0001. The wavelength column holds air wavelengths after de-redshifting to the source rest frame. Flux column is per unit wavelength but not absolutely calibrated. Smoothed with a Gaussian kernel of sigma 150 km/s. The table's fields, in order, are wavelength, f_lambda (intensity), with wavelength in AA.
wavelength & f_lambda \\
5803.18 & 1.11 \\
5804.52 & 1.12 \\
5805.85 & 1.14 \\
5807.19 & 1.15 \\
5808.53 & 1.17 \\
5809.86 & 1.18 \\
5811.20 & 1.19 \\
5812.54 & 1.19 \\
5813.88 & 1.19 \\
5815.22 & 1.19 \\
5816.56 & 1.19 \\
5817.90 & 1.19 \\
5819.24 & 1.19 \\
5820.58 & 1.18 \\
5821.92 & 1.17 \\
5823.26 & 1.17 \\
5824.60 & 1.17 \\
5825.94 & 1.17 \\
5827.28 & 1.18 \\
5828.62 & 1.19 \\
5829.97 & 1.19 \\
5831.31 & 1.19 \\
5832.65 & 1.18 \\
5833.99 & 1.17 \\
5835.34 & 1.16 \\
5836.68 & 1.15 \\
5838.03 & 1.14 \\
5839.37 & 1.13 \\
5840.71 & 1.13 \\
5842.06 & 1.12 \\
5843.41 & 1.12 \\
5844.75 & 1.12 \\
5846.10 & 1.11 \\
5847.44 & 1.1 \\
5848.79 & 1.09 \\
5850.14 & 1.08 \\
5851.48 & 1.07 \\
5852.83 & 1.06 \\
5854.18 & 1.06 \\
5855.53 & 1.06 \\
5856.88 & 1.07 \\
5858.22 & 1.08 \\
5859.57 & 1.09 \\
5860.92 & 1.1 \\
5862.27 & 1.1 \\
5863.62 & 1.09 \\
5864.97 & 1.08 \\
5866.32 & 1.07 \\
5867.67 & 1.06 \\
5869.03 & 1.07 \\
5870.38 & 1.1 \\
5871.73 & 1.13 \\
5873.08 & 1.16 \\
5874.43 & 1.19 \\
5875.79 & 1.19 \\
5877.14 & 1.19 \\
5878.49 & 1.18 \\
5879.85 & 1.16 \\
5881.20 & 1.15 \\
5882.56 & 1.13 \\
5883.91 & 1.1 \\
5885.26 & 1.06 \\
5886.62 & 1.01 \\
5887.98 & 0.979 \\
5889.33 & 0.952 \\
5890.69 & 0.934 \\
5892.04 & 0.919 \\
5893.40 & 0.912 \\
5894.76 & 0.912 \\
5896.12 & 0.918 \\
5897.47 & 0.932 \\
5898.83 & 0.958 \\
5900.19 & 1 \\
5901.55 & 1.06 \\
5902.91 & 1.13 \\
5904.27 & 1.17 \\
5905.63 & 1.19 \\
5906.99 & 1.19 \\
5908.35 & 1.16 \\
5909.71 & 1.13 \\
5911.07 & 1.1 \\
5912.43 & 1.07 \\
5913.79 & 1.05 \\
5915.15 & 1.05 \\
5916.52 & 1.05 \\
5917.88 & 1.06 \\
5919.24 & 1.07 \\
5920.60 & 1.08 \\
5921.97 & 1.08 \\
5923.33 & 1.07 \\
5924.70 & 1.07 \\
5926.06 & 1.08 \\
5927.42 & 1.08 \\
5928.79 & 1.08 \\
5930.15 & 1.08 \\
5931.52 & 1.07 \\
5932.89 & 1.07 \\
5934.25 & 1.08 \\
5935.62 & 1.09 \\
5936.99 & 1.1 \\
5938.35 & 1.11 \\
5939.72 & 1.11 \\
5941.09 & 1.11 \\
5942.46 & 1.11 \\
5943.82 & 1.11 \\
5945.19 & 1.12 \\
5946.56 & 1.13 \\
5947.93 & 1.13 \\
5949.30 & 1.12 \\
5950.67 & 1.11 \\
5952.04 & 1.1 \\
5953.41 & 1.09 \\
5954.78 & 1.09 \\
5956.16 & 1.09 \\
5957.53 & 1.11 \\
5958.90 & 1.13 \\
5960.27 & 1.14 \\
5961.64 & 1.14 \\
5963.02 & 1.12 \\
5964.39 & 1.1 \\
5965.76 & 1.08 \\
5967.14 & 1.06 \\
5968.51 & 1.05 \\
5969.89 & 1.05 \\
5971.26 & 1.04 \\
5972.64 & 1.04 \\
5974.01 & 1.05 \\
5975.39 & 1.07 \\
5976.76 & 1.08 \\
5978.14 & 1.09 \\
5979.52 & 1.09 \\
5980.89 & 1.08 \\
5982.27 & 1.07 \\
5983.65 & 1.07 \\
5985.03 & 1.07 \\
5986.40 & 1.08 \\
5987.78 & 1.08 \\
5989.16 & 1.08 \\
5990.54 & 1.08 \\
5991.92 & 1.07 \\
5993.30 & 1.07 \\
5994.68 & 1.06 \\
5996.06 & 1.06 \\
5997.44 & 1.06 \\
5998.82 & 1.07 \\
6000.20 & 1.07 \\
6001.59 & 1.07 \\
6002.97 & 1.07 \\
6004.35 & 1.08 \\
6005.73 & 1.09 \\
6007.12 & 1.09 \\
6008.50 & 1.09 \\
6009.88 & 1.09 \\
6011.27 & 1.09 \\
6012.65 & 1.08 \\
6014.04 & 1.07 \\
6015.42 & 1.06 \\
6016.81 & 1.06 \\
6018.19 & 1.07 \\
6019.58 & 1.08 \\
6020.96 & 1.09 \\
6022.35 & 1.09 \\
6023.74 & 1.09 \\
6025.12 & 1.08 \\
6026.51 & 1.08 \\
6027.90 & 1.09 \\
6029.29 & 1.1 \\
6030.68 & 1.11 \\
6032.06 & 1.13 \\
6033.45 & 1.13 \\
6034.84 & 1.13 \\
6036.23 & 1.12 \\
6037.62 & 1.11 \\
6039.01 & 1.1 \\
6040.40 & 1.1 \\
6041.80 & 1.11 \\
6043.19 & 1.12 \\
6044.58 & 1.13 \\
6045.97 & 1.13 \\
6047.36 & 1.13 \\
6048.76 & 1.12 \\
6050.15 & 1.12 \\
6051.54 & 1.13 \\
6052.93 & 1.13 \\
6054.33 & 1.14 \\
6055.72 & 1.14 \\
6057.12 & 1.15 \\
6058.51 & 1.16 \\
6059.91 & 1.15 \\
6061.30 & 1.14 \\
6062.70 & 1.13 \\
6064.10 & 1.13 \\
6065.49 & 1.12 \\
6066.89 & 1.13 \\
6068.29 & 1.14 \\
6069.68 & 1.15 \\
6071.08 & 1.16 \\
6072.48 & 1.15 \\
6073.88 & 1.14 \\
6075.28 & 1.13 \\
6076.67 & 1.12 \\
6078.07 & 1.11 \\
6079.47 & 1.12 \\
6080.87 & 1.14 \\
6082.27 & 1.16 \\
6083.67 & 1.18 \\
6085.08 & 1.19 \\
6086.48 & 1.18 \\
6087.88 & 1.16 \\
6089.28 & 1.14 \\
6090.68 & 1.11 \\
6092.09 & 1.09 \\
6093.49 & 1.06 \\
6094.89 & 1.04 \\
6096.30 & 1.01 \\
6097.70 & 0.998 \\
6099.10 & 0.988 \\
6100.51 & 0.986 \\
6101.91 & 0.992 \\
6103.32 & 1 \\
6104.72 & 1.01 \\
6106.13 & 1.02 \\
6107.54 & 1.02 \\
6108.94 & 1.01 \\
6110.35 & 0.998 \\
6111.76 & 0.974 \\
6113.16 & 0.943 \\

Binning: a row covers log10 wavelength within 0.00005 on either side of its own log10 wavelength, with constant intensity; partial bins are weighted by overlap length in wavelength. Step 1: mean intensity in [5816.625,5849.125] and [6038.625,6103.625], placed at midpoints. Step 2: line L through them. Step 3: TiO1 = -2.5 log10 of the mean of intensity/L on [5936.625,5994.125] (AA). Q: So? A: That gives 0.04 mag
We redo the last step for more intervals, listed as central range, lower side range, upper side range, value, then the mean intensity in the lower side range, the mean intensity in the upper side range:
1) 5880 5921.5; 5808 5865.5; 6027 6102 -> 0.08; 1.14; 1.12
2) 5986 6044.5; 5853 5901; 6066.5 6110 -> -0.01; 1.06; 1.09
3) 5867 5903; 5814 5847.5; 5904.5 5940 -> 0.07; 1.16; 1.09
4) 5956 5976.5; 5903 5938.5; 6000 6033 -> 0.00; 1.09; 1.08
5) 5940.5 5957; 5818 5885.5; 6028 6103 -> 0.01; 1.13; 1.12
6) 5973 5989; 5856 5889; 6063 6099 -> 0.04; 1.1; 1.12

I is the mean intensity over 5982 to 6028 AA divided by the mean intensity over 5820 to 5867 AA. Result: 1.0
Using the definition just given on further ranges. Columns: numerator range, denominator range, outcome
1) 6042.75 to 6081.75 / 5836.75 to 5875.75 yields 1.03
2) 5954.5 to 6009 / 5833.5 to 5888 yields 0.97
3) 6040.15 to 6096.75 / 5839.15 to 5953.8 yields 1.04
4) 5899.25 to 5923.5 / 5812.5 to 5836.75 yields 0.93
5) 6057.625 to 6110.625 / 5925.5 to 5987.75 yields 1.01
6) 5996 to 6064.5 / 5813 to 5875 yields 0.98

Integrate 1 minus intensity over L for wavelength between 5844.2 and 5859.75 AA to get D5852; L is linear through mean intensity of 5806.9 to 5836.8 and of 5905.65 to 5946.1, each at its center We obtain 1.0 AA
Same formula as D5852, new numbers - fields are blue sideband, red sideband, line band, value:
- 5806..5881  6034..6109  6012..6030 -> 0.6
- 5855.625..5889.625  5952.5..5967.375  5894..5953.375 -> 1.2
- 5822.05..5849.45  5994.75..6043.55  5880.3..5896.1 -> 1.8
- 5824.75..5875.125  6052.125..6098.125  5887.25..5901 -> 2.2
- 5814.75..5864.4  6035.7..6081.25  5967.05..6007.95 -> 2.2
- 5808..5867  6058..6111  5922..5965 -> 0.7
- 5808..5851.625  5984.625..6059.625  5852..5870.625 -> 1.1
